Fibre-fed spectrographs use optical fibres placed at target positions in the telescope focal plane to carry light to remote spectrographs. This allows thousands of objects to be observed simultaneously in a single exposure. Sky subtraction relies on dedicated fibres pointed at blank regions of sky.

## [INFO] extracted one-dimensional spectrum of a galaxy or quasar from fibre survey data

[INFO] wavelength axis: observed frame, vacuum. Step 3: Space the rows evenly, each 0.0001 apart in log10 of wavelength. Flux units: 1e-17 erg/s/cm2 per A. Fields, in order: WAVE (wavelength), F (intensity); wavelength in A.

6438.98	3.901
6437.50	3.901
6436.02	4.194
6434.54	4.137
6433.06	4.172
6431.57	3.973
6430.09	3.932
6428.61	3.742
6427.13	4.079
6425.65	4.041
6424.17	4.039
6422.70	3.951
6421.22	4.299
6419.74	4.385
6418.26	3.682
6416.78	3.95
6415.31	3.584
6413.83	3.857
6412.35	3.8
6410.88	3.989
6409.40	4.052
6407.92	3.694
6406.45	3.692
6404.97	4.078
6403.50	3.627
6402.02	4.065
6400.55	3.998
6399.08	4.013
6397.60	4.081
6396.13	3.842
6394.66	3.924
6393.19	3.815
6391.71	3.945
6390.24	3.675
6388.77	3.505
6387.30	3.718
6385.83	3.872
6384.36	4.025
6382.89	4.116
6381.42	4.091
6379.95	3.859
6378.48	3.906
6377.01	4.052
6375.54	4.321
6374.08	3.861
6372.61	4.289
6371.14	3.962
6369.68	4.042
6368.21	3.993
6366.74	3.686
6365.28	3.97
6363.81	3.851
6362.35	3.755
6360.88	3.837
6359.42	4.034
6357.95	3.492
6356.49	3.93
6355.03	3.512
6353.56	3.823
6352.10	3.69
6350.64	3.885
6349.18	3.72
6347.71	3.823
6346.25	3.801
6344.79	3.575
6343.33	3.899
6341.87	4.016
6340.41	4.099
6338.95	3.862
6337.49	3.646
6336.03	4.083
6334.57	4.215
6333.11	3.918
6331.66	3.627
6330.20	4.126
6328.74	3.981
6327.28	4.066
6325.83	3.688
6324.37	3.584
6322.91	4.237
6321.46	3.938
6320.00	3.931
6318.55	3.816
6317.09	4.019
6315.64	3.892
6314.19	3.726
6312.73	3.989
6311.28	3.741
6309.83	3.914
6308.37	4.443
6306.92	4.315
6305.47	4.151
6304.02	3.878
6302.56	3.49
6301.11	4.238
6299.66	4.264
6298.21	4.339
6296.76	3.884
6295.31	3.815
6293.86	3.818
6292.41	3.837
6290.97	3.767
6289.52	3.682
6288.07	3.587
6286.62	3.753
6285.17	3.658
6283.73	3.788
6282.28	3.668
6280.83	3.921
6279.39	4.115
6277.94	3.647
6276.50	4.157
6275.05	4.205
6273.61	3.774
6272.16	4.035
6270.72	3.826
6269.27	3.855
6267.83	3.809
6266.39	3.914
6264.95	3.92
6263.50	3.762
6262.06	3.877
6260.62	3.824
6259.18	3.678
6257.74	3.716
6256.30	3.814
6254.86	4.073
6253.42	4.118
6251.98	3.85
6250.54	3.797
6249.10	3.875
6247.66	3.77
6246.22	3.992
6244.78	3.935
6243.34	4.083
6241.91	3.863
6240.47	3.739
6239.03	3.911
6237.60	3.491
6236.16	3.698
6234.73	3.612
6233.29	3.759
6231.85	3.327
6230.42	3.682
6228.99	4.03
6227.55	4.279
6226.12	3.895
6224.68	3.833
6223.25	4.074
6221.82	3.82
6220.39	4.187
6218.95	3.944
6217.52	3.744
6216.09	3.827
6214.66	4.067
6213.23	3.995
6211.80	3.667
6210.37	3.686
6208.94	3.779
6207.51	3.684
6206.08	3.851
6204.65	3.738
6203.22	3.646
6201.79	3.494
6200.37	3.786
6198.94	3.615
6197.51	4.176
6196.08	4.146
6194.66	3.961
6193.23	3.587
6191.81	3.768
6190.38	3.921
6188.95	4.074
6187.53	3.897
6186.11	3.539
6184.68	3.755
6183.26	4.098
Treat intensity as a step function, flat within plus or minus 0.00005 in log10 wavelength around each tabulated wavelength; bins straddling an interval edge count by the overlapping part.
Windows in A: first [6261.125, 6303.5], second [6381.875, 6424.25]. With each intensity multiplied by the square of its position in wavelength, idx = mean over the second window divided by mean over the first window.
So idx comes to 1.05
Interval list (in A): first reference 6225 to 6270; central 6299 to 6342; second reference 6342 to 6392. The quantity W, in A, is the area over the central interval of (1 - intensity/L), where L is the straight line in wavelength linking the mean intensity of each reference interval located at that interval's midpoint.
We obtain -1.17 A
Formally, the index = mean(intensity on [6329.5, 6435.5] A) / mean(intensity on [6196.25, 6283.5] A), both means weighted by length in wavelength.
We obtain 1.02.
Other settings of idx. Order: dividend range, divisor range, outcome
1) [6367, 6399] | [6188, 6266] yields 1.08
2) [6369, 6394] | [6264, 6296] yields 1.06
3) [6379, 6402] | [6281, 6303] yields 1.05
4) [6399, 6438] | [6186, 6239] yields 1.11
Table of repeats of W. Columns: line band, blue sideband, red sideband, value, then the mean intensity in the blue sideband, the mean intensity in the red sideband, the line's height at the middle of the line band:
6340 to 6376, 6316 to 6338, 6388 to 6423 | 0.4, 3.93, 3.89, 3.91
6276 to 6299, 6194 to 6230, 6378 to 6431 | 0.3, 3.88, 3.92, 3.89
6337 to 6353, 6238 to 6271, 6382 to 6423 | 0.3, 3.87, 3.9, 3.89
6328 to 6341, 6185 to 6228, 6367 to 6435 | -0.1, 3.85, 3.95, 3.92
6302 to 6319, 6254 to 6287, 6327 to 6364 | -0.4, 3.86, 3.85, 3.86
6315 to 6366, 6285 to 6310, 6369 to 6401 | 1.0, 3.94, 3.95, 3.95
